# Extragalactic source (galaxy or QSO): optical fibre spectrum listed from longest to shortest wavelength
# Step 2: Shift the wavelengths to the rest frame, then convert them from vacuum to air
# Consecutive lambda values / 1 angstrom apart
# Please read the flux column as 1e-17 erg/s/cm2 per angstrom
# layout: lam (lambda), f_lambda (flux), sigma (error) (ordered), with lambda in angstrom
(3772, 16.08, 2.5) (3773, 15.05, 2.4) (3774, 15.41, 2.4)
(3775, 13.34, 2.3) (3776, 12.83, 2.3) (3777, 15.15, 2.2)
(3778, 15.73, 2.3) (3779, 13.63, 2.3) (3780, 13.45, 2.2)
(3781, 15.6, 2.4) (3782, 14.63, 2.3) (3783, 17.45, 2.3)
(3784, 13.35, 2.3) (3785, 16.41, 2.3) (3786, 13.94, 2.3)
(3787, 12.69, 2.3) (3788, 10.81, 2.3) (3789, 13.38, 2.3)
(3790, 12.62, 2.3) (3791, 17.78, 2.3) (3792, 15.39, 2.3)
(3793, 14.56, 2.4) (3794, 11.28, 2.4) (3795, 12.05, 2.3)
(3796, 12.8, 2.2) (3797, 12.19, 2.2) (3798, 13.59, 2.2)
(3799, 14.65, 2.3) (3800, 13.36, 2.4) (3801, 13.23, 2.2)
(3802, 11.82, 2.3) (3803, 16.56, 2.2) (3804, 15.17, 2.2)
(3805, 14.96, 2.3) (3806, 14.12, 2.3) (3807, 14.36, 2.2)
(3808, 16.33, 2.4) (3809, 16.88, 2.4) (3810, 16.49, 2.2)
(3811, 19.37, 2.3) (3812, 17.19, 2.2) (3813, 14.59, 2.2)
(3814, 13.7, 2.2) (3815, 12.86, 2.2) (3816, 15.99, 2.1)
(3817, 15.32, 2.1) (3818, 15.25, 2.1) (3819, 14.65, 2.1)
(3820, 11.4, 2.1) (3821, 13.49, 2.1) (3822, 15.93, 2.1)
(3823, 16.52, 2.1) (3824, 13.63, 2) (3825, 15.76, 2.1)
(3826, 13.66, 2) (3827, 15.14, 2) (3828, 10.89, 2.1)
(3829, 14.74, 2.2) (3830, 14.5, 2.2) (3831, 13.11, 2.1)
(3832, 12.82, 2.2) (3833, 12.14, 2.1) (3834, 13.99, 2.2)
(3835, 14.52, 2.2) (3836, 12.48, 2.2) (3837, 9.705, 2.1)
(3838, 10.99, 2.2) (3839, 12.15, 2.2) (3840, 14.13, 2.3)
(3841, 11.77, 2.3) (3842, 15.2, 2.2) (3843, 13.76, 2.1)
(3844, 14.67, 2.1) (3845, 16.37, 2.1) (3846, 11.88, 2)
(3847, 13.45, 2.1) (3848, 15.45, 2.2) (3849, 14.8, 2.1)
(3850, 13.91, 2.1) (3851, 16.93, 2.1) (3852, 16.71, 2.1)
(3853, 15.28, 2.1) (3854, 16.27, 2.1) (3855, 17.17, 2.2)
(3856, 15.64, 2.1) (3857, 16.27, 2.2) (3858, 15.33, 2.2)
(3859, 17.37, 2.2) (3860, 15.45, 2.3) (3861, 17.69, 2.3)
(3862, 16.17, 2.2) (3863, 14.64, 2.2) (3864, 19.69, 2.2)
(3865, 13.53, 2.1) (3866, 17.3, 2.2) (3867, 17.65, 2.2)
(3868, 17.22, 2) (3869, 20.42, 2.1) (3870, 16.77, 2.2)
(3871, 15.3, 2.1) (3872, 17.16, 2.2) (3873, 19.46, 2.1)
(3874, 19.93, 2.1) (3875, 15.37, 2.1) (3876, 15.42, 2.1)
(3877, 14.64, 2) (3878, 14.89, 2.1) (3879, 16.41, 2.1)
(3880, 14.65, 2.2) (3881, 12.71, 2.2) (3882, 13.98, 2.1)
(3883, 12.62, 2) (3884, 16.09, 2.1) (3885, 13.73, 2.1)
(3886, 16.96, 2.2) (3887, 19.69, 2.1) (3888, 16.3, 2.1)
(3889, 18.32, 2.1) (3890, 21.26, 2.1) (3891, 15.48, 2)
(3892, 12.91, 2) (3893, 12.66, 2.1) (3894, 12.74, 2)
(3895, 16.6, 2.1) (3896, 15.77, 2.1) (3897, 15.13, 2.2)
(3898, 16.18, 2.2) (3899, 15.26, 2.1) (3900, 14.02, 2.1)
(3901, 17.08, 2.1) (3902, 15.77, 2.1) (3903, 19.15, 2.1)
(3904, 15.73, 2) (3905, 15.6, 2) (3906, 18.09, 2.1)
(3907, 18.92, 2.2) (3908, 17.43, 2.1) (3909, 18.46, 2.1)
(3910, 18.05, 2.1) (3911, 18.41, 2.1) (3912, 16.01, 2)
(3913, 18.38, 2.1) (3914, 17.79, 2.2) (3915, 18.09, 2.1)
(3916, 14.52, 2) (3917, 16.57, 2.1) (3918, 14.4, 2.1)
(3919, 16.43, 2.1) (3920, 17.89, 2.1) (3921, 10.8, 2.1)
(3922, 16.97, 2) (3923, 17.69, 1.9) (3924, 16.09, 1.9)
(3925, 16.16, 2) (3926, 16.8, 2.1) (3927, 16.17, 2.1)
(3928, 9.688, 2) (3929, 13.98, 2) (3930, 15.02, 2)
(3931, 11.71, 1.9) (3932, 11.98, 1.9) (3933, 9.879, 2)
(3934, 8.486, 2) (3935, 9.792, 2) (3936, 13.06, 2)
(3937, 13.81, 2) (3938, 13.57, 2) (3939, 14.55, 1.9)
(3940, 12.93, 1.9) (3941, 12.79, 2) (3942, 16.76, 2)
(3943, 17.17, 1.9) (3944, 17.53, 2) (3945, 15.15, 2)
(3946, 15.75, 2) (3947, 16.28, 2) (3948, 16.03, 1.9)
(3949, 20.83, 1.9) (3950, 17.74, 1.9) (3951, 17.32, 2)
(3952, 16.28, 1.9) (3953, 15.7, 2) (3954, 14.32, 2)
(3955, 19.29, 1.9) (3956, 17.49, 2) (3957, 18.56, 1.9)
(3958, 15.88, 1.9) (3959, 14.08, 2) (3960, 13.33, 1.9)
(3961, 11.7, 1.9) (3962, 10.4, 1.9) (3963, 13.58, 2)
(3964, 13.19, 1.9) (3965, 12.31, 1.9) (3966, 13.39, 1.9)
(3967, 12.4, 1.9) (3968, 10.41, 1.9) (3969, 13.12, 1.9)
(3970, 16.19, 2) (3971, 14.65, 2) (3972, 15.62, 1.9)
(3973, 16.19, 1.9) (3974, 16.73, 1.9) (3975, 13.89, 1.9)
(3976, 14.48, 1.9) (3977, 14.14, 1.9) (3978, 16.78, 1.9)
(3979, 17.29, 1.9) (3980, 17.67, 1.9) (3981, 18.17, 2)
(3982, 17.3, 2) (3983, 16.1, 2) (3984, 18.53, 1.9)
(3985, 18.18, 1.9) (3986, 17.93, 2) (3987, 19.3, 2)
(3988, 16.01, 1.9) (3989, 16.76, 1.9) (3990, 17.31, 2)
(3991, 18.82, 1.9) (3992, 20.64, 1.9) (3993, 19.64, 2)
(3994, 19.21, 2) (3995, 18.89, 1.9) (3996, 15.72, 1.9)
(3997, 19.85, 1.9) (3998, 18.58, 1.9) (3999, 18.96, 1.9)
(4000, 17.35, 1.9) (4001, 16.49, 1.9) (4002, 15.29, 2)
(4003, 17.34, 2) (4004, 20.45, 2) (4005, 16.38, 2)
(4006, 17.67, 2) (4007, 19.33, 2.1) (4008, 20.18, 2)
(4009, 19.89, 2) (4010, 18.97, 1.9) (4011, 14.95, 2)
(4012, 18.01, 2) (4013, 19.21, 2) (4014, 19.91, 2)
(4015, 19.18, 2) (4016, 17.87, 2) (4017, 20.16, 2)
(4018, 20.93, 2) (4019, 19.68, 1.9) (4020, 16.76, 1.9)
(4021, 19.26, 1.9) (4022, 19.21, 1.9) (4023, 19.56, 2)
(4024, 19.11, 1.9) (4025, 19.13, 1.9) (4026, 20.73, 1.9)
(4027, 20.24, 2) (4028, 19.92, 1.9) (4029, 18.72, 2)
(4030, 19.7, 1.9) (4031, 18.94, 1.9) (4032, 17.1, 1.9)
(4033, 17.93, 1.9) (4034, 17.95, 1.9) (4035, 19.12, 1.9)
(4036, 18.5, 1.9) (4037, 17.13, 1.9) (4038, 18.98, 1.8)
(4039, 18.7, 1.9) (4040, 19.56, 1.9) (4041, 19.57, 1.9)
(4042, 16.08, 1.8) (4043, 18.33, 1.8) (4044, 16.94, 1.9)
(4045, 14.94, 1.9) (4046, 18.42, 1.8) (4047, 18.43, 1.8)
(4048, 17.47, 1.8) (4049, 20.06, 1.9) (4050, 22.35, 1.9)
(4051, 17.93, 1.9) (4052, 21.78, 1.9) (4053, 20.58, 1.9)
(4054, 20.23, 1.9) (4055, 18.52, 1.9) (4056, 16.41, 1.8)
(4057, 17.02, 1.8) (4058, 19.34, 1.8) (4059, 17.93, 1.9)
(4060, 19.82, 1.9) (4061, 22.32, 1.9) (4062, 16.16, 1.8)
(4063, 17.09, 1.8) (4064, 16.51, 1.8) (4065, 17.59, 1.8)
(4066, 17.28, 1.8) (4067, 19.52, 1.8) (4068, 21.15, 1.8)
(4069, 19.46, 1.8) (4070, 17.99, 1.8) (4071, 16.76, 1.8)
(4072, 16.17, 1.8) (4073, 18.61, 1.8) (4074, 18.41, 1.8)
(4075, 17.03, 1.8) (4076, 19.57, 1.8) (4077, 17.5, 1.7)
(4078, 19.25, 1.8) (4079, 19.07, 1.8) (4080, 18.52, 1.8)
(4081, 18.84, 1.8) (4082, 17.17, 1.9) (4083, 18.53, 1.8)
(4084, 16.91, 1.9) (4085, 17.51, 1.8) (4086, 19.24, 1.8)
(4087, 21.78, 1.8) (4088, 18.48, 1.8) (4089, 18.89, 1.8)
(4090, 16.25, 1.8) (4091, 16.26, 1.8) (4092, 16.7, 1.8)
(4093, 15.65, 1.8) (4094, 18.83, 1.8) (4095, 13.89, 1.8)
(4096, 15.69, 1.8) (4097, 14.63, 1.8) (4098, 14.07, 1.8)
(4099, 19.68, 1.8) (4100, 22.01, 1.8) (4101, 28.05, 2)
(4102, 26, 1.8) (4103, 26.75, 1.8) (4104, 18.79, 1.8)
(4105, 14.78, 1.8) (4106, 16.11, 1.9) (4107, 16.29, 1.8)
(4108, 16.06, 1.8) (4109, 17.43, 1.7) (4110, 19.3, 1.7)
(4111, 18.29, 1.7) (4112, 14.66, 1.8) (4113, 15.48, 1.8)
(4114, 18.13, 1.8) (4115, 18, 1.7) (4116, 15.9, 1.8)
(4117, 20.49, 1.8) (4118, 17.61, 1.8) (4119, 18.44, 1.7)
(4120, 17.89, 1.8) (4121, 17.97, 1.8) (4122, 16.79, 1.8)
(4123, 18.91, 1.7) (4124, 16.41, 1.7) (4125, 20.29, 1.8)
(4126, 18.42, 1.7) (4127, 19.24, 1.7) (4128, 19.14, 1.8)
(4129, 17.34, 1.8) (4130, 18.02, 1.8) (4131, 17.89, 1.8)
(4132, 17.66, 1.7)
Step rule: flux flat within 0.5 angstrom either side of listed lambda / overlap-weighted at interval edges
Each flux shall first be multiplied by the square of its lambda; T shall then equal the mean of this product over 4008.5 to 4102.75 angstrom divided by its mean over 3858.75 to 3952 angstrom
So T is 1.27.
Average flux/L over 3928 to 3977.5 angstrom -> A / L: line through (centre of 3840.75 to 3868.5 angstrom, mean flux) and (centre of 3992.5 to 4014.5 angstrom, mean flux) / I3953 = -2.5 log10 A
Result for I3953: 0.20 mag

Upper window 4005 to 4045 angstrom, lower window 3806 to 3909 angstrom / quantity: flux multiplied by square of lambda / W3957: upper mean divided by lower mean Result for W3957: 1.32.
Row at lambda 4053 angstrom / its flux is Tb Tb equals 20.58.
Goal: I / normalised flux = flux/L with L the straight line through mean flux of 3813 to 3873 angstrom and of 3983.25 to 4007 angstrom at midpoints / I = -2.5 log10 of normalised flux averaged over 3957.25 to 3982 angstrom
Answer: 0.21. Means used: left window 14.9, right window 18.1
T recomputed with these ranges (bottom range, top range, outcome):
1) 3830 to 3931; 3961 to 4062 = 1.21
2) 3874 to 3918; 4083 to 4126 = 1.25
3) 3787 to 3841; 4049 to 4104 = 1.52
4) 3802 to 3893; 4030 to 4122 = 1.35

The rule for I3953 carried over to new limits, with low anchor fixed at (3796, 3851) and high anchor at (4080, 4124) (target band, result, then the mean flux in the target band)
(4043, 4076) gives -0.058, 18.5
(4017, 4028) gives -0.151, 19.5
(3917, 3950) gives 0.078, 14.6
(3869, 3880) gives -0.119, 16.6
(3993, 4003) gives -0.078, 17.9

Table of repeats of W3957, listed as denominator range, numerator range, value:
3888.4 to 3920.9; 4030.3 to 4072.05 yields 1.21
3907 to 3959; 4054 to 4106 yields 1.28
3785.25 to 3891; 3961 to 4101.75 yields 1.32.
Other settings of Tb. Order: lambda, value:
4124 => 16.41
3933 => 9.879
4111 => 18.29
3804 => 15.17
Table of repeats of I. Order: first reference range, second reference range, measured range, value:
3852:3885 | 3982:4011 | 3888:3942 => 0.104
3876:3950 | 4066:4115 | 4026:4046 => -0.061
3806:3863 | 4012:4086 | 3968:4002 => 0.027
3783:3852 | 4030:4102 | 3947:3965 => 0.064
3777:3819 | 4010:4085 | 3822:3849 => 0.112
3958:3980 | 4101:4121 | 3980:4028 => -0.214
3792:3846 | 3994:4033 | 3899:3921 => -0.038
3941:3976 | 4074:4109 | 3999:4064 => -0.103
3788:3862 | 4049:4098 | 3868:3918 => -0.062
